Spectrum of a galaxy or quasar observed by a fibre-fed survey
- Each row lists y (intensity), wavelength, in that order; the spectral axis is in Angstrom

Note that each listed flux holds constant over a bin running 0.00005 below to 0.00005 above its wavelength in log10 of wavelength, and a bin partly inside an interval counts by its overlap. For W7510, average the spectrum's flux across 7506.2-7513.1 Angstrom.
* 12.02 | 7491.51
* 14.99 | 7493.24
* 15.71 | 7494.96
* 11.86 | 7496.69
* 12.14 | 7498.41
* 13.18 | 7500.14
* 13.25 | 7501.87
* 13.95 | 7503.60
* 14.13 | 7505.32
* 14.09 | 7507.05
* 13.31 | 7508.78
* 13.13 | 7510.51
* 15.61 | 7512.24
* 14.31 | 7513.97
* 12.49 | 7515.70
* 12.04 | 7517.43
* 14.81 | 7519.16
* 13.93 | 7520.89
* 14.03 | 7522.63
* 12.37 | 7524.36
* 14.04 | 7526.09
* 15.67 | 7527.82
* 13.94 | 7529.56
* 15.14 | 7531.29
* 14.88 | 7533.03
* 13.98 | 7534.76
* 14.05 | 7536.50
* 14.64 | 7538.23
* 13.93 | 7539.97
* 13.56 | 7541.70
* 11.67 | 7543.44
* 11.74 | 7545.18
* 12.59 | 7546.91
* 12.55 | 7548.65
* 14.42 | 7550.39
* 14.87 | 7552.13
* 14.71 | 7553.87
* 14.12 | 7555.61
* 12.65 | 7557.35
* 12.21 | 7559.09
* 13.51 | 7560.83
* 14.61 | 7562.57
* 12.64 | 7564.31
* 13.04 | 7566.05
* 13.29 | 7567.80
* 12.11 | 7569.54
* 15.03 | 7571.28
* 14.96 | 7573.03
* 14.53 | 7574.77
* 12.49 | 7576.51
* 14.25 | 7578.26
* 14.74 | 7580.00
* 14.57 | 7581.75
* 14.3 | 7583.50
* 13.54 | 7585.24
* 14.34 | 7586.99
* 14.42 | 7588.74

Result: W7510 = 14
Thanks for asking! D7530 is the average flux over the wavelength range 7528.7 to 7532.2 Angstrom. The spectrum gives 14.5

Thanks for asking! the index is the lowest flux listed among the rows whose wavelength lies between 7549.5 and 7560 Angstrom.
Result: 12.21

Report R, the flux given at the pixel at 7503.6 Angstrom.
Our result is 13.95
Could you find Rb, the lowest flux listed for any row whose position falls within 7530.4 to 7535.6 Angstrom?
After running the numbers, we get 13.98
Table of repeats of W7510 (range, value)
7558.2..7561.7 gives 12.9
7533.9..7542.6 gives 14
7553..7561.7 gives 13.4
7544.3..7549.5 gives 12.3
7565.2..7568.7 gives 13.1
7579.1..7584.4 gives 14.5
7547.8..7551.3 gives 13.5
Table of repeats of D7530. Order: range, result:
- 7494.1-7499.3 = 13.2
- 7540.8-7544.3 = 12.6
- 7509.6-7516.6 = 13.9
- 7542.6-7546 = 11.7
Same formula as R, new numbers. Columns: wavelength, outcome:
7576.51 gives 12.49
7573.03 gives 14.96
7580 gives 14.74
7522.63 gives 14.03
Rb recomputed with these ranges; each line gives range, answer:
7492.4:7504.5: 11.86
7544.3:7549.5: 11.74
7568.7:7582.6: 12.11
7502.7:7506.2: 13.95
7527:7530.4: 13.94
